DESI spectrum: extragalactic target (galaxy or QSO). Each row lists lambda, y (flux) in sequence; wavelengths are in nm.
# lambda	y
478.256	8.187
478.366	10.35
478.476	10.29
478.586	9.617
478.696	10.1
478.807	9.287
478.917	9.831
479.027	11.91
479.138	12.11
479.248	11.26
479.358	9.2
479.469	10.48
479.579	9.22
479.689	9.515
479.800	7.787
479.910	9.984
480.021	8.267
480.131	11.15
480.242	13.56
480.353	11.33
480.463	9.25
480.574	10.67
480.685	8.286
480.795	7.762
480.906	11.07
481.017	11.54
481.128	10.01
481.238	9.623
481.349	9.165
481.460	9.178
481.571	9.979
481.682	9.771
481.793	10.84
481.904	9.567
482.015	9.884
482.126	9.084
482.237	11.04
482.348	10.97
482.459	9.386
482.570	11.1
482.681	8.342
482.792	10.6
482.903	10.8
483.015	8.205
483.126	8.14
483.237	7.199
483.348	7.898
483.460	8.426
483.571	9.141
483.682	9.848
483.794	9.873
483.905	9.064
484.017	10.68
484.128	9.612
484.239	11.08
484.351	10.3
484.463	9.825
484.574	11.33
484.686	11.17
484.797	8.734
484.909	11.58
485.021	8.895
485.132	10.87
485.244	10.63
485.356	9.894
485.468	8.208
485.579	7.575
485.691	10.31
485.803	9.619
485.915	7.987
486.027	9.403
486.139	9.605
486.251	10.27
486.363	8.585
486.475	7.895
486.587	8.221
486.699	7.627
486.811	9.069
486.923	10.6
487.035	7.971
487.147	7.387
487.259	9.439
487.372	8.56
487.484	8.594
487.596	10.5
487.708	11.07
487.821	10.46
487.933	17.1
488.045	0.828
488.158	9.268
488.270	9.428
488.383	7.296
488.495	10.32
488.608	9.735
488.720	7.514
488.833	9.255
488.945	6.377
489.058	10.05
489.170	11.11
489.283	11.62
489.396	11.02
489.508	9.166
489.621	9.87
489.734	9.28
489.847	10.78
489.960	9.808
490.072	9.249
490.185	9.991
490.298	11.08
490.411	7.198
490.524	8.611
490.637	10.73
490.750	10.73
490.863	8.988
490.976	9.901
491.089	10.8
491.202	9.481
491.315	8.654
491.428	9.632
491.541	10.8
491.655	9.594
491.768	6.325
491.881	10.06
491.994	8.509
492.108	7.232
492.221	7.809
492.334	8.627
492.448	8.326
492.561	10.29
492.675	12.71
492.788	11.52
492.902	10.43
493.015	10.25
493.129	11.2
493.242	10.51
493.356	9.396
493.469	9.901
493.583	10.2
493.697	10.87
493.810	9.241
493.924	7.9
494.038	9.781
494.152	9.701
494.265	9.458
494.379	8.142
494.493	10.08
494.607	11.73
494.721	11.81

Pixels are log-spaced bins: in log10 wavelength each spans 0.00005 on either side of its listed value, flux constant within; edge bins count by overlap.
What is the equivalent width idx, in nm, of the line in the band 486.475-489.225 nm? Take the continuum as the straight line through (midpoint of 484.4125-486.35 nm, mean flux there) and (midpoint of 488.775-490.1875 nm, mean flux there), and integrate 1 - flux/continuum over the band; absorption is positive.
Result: 0.20 nm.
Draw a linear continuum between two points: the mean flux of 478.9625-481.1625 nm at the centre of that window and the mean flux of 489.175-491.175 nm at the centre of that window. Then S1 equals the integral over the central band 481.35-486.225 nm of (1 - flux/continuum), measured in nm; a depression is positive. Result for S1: 0.22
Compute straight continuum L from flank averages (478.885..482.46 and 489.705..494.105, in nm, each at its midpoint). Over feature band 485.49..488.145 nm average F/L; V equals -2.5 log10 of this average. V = 0.09 mag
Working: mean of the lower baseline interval 10.1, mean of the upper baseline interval 9.65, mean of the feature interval 9.07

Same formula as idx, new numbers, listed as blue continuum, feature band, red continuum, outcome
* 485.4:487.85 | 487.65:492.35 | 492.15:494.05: 0.03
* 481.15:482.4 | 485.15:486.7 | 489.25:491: 0.13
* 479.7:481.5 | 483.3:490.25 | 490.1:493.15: 0.18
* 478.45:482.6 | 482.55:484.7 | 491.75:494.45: 0.08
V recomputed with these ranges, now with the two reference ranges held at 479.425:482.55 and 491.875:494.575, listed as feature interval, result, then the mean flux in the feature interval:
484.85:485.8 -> 0.014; 9.73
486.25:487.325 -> 0.142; 8.62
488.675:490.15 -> 0.014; 9.65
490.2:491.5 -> 0.010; 9.65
